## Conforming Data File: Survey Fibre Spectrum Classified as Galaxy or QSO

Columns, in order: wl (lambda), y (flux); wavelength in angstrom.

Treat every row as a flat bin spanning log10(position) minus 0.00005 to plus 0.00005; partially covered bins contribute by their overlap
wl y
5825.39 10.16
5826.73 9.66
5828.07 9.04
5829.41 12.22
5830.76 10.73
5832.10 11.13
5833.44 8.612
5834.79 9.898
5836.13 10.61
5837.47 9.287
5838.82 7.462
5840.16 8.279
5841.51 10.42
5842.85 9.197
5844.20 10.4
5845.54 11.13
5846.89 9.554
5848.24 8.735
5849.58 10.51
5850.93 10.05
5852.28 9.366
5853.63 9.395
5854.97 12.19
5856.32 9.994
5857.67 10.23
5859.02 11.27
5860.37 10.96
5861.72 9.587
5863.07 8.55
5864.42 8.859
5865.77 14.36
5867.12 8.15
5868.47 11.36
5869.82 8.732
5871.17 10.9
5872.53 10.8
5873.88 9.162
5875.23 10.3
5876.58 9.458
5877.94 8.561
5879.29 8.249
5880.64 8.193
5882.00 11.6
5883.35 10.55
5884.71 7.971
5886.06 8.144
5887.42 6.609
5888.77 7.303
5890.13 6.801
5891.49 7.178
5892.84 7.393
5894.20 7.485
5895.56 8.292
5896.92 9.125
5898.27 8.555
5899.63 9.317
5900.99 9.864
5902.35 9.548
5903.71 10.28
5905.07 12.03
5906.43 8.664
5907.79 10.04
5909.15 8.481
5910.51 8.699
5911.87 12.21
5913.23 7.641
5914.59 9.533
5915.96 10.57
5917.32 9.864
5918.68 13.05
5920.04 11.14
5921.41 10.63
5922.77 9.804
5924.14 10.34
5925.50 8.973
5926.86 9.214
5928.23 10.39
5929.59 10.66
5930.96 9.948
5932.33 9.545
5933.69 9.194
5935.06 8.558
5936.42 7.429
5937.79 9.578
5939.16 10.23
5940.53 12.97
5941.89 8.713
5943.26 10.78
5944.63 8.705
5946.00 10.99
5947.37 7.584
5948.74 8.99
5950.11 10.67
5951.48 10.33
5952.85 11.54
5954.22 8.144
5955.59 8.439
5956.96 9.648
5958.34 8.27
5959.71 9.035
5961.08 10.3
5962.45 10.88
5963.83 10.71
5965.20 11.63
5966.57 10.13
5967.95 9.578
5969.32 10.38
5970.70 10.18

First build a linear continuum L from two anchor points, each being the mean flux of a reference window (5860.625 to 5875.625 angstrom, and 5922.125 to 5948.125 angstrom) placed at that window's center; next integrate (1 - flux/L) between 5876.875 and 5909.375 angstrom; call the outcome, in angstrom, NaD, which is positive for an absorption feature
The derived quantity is 3.8 angstrom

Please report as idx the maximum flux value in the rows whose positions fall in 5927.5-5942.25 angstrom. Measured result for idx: 12.97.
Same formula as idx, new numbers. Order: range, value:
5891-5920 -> 13.05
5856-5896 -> 14.36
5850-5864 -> 12.19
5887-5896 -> 8.292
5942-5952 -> 10.99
